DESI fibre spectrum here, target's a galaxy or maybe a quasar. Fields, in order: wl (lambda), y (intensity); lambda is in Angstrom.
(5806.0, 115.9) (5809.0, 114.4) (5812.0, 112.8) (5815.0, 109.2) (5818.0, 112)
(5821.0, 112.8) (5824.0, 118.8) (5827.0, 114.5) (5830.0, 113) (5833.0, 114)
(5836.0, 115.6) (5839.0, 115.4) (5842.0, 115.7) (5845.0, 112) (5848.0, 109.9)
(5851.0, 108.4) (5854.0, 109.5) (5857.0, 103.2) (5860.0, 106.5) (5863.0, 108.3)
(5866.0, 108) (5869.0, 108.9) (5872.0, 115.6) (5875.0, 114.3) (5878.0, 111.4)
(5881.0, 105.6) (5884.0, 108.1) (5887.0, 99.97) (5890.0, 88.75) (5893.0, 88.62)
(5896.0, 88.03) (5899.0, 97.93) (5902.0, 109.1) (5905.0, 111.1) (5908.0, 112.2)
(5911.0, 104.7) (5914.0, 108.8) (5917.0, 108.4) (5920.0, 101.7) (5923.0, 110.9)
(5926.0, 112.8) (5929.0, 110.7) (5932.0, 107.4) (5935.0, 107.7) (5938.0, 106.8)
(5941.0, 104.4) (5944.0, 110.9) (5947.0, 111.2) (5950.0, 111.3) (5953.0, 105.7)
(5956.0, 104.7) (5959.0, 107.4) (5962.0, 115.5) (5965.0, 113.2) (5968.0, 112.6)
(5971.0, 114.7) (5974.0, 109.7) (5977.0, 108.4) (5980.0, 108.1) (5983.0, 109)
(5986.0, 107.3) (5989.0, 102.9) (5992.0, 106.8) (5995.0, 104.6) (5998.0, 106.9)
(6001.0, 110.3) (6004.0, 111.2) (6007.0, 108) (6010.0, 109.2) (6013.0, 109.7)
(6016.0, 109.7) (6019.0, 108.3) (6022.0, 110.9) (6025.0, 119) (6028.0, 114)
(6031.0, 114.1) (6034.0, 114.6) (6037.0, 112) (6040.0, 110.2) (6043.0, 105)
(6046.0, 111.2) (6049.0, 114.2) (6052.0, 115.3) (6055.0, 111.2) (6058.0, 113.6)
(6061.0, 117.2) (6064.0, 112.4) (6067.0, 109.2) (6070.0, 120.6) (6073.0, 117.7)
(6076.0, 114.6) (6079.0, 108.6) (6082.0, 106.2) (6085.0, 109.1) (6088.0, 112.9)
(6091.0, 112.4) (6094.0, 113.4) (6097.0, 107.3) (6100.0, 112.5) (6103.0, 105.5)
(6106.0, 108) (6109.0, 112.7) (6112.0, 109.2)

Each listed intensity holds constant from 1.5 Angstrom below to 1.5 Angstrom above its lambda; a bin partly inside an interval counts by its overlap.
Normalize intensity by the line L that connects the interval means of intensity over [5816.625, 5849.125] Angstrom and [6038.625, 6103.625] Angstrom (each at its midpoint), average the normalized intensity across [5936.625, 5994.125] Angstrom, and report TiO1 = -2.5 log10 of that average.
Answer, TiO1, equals 0.04 mag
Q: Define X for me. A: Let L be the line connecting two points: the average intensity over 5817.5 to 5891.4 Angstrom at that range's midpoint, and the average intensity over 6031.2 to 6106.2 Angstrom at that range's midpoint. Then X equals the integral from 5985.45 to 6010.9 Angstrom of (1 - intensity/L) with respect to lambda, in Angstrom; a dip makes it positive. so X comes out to 0.9 Angstrom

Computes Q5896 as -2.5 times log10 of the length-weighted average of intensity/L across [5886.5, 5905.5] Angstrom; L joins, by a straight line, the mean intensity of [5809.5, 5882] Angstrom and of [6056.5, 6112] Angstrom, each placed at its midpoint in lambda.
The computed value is 0.15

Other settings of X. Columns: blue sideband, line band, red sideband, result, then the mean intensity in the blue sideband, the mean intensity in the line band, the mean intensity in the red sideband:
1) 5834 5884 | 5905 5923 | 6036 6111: 0.5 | 110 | 108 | 112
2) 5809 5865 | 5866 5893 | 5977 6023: 1.3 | 112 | 106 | 108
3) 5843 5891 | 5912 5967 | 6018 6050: 0.4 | 108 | 109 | 112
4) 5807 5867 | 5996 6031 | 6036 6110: 0.3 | 112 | 111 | 112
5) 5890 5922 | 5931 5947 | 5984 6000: -0.6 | 103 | 108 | 106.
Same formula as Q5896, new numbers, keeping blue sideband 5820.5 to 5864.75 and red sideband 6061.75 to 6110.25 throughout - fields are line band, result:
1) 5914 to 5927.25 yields 0.03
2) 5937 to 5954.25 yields 0.03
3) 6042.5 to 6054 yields 0.00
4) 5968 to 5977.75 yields 0.00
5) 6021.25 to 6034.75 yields -0.03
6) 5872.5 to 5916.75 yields 0.08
